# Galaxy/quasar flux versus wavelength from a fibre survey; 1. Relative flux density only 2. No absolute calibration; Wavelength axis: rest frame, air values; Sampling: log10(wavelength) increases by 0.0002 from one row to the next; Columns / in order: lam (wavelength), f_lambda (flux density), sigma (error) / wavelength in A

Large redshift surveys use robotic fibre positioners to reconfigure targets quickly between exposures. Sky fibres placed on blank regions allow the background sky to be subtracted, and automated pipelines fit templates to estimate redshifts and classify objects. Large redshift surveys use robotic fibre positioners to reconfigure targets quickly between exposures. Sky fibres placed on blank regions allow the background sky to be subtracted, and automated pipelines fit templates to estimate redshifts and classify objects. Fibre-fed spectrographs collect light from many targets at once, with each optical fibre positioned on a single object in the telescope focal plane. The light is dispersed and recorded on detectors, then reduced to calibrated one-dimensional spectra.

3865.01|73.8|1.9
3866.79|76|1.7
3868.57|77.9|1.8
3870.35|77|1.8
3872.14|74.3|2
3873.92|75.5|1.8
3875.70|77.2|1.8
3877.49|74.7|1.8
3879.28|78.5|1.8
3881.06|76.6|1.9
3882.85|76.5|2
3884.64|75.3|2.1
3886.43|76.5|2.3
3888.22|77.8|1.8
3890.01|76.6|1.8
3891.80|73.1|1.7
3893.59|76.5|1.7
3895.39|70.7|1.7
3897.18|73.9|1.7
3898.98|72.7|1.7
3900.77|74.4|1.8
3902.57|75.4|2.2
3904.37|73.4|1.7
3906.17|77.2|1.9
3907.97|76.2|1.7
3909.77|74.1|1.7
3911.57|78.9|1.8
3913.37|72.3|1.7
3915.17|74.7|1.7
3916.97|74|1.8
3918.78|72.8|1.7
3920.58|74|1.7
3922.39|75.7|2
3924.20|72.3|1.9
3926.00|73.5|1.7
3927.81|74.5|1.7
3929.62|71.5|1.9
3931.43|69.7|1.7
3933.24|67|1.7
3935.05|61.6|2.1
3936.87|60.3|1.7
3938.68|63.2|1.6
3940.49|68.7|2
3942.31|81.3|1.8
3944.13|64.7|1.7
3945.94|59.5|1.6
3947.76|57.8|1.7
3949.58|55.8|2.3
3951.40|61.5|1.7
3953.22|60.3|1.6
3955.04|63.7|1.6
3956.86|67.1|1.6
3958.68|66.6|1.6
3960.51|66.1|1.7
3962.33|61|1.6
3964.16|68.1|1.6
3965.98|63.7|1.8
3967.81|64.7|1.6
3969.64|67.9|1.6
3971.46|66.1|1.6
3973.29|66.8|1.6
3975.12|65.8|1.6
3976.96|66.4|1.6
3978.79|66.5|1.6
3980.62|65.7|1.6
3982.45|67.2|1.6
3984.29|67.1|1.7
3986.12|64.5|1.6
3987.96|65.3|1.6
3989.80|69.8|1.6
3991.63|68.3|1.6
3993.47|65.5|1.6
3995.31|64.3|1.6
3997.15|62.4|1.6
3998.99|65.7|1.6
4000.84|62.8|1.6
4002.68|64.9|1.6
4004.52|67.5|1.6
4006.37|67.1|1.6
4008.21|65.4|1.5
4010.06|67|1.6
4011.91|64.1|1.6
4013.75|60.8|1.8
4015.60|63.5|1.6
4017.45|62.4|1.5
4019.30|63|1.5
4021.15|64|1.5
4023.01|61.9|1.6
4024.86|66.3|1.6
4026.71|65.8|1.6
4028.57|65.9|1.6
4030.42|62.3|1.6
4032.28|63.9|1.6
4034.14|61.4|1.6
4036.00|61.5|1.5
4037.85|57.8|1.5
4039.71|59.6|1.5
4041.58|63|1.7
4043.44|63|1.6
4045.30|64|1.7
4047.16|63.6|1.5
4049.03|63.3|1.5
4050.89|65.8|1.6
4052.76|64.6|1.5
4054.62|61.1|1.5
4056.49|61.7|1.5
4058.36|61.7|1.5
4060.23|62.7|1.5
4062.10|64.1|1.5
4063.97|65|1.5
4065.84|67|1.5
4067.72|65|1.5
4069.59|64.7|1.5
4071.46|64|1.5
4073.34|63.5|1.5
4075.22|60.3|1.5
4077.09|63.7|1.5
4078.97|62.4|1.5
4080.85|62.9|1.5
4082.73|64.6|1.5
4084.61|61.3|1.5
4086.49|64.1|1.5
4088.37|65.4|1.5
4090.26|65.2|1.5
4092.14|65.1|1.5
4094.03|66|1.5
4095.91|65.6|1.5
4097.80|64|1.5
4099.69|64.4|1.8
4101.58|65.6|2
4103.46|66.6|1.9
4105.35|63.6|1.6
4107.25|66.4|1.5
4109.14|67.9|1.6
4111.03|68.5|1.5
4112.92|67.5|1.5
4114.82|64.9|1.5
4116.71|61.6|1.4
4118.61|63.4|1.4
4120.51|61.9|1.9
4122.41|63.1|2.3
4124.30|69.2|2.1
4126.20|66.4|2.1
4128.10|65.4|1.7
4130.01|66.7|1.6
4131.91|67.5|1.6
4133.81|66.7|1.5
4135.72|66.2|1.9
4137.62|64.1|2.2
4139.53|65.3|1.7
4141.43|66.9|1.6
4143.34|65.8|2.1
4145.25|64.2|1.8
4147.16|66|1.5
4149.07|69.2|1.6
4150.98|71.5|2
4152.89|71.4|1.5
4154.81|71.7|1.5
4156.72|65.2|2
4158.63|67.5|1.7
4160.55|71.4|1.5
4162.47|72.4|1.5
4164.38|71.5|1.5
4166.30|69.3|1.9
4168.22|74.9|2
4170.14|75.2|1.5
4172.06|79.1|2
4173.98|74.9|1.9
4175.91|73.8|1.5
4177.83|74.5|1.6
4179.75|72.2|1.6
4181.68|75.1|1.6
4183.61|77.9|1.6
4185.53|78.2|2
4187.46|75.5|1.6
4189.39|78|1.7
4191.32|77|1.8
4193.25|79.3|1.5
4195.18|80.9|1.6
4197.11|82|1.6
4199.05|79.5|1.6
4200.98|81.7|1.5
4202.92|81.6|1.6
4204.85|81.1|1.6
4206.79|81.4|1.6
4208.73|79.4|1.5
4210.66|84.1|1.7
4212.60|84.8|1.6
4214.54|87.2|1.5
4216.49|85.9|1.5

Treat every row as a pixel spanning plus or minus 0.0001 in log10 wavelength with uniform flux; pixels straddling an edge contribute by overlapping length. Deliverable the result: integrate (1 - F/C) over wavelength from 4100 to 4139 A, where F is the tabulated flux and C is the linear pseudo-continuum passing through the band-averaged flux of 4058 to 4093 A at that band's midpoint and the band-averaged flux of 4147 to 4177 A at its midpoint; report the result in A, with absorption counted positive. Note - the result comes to 1.27 A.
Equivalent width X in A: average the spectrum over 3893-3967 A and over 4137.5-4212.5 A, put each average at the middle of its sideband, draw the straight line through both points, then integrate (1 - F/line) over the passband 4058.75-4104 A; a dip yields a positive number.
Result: 5.1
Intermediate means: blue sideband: 69.4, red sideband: 74.4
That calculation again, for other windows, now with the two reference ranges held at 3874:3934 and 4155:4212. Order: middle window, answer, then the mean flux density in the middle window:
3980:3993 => 1.4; 66.8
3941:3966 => 3.6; 64.2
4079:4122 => 6.3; 64.8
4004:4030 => 3.7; 64.5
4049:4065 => 2.6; 63.4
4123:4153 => 3.6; 66.9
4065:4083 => 2.8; 63.7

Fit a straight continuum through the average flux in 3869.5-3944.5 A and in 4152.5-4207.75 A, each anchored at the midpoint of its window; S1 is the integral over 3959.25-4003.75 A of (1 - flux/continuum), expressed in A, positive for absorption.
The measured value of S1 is 5.0 A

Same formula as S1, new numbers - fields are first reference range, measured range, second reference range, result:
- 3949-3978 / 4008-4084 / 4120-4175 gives 3.5 A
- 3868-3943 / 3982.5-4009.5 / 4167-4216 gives 3.4 A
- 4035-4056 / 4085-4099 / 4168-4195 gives 0.5 A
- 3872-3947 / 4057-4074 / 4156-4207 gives 2.4 A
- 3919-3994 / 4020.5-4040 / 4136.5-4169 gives 1.3 A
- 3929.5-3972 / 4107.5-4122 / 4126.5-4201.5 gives 1.1 A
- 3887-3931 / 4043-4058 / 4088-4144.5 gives 1.1 A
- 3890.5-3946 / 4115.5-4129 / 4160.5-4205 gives 2.0 A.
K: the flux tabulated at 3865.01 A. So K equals 73.8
